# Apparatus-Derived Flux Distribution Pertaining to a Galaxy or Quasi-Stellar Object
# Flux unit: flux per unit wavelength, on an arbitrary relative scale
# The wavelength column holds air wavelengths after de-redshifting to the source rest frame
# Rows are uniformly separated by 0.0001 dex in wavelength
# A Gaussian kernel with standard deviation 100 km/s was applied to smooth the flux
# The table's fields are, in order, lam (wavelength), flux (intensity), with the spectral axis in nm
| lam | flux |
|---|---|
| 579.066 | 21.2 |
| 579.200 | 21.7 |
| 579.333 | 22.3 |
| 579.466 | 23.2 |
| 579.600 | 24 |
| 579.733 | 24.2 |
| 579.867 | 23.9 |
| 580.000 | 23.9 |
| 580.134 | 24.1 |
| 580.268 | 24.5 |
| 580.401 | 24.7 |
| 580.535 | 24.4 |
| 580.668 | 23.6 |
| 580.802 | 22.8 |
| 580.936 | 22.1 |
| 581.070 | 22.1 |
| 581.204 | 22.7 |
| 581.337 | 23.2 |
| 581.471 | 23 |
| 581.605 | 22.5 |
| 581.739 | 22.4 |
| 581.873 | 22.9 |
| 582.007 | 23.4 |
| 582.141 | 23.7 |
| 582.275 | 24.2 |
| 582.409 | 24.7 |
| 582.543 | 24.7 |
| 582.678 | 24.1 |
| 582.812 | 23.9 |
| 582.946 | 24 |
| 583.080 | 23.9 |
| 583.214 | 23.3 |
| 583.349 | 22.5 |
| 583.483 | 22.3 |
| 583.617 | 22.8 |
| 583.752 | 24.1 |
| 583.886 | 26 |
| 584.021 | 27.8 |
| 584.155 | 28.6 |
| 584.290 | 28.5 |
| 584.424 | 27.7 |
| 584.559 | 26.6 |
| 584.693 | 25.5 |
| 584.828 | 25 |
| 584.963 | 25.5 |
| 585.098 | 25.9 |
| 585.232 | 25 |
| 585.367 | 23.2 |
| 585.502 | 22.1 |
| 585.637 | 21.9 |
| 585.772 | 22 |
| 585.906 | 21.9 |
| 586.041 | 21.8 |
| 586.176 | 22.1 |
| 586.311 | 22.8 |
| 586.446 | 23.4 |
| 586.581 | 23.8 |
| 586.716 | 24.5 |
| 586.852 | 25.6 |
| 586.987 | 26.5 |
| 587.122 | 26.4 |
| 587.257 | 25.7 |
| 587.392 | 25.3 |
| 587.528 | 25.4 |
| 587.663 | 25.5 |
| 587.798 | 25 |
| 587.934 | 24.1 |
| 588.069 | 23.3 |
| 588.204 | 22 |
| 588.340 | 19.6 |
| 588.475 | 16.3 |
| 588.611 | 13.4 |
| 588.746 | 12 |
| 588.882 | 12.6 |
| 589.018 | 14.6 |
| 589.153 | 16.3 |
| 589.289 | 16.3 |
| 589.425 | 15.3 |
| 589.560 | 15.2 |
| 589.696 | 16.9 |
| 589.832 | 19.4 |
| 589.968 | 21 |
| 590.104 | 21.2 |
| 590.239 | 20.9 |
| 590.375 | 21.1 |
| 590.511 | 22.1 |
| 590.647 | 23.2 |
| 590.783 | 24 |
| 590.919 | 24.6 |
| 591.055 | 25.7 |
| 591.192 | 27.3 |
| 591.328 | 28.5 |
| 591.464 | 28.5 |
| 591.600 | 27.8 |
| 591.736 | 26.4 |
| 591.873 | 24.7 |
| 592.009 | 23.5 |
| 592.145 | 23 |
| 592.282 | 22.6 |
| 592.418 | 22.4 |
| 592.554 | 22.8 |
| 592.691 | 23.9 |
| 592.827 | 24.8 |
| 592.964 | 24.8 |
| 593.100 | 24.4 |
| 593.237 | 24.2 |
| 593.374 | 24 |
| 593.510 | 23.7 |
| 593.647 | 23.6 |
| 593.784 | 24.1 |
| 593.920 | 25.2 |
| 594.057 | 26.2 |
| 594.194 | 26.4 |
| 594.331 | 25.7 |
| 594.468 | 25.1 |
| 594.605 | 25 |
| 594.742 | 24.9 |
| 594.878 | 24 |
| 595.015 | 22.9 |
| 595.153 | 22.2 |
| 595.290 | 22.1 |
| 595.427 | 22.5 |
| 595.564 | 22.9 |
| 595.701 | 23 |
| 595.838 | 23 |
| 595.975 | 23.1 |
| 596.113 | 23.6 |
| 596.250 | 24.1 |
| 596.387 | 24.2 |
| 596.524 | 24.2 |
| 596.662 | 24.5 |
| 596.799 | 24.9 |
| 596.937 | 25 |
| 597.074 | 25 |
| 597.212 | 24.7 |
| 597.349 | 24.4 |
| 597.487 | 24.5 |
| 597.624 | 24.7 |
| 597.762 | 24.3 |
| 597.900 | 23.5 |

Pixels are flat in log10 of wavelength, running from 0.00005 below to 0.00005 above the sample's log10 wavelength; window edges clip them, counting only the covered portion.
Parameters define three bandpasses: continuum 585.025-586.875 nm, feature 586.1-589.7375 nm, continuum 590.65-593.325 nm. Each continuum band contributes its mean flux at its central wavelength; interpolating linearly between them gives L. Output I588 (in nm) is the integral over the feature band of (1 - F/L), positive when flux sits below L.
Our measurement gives 0.45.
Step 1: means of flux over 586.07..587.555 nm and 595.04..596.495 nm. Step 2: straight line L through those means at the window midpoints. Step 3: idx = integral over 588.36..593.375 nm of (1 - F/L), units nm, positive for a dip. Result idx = 0.50 nm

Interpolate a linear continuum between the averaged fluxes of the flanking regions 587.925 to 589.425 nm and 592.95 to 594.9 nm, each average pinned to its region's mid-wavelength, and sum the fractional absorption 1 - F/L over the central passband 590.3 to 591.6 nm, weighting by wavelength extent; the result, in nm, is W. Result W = -0.302 nm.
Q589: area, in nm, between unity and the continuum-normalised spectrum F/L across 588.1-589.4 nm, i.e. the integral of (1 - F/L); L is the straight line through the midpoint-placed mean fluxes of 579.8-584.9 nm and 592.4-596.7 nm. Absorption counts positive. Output 0.43 nm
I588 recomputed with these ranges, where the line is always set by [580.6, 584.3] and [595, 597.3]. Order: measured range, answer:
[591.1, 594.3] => -0.16 nm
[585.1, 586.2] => 0.05 nm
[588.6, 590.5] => 0.53 nm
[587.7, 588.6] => 0.09 nm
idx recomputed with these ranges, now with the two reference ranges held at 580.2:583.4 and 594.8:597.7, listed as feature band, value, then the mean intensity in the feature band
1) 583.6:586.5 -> -0.13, 24.6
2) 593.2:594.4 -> -0.05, 24.8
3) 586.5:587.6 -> -0.08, 25.4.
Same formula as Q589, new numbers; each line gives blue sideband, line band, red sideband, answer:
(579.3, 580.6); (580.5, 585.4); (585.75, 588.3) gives -0.06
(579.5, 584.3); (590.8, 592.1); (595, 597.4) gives -0.13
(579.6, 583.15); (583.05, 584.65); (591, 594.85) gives -0.10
